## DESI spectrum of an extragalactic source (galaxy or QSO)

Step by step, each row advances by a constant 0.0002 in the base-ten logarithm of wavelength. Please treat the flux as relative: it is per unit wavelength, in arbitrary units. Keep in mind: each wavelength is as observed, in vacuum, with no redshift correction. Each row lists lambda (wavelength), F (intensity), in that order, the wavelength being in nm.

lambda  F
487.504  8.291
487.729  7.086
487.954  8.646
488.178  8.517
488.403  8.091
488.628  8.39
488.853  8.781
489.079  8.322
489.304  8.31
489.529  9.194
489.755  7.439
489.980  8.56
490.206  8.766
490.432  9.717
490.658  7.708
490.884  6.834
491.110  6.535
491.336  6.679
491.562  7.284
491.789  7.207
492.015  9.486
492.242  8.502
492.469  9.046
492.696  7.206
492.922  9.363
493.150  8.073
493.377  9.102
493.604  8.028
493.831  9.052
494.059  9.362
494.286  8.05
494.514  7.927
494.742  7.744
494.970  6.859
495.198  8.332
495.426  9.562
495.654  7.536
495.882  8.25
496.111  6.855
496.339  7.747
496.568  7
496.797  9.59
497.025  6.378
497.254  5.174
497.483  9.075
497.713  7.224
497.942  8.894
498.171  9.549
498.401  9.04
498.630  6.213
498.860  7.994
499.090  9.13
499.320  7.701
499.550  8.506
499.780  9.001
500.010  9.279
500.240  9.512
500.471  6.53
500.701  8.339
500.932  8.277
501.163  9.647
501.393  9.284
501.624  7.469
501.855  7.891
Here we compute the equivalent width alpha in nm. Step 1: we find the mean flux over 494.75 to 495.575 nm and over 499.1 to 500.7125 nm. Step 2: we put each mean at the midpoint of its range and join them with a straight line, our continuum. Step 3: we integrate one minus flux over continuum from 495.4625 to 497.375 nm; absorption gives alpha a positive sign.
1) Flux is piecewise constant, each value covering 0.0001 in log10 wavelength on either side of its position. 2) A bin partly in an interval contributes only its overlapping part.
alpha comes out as 0.19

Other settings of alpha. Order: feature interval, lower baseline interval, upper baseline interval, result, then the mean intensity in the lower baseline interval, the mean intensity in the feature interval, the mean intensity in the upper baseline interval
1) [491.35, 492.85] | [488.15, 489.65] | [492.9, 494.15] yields 0.11 nm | 8.51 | 8.06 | 8.78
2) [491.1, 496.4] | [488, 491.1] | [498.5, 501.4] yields 0.15 nm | 8.3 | 8.11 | 8.39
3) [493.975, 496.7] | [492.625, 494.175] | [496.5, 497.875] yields 0.04 nm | 8.64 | 7.93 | 7.47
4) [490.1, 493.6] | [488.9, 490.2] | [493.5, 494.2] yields 0.21 nm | 8.42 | 8.1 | 8.8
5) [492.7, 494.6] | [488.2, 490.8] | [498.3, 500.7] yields -0.04 nm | 8.46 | 8.55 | 8.29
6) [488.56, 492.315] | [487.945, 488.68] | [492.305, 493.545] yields 0.16 nm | 8.39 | 8.09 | 8.53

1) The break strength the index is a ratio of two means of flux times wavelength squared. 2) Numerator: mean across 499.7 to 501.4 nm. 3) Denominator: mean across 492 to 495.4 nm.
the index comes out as 1.1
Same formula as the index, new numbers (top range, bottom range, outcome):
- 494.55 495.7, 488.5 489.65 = 0.96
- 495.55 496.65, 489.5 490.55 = 0.88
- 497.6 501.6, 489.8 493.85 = 1.07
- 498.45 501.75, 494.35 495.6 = 1.06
